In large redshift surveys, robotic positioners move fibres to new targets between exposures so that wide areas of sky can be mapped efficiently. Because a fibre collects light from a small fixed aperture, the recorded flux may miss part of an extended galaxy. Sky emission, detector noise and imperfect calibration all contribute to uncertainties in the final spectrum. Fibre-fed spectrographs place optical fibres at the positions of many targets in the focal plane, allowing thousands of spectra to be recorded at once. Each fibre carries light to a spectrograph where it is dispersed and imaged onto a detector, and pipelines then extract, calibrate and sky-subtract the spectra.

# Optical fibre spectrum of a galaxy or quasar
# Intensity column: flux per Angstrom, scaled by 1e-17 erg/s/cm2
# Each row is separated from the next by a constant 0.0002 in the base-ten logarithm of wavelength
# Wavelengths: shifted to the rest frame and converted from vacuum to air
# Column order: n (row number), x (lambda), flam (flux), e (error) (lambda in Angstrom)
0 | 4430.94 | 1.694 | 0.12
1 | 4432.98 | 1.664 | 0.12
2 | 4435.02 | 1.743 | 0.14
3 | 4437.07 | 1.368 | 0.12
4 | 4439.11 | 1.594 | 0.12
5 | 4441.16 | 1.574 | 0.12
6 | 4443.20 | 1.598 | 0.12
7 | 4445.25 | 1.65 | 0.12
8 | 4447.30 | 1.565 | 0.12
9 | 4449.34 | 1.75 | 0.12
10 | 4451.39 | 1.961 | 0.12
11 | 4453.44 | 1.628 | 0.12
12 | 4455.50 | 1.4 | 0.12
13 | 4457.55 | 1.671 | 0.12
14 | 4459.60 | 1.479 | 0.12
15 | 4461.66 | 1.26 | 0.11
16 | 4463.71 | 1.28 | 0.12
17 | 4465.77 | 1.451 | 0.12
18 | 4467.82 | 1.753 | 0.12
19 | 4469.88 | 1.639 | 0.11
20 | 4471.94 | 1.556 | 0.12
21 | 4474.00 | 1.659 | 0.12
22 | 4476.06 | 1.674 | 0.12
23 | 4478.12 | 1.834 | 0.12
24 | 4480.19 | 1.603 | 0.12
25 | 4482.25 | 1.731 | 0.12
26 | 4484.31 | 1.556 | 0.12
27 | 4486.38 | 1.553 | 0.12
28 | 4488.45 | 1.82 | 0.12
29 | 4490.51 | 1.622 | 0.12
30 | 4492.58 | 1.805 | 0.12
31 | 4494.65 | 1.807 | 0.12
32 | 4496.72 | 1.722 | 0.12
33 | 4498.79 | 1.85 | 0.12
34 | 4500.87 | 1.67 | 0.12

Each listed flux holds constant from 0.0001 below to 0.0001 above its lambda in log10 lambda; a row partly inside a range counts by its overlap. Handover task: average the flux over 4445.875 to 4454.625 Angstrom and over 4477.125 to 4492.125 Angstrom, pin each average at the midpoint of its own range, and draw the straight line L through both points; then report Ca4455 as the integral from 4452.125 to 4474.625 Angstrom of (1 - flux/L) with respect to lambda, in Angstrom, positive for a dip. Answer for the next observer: 2.3 Angstrom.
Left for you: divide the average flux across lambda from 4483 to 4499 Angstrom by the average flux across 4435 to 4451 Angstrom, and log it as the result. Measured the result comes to 1.1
